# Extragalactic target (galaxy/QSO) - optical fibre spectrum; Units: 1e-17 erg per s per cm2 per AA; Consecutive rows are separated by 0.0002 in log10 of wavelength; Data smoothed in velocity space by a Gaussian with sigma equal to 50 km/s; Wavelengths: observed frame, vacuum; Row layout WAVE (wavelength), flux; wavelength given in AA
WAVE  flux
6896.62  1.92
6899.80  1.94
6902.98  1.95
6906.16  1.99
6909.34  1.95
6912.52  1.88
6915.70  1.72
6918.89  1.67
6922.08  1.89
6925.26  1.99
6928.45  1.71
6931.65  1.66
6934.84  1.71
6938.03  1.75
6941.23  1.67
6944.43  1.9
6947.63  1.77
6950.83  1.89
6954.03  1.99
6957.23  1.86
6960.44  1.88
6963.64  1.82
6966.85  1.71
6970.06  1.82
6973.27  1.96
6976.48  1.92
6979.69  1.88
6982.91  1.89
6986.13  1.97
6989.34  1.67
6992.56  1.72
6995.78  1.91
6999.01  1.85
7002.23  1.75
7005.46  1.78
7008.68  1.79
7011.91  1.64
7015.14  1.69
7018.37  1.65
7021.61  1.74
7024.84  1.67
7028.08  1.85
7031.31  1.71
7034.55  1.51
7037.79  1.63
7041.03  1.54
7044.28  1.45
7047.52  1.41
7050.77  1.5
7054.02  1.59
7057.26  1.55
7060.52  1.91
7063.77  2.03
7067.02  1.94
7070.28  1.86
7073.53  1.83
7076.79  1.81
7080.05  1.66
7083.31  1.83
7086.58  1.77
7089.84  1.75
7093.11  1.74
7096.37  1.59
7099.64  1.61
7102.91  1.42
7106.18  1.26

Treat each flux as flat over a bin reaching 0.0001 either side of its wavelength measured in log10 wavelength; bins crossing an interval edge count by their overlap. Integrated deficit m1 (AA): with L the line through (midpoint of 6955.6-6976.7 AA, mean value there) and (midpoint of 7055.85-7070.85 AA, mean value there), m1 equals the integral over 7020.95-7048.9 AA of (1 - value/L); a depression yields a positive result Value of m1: 3.7 AA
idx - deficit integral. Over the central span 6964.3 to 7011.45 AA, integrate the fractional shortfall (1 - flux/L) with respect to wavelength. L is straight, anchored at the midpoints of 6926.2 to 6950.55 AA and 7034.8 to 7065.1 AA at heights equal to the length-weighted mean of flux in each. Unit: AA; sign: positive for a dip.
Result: -3.7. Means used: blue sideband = 1.75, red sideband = 1.61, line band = 1.83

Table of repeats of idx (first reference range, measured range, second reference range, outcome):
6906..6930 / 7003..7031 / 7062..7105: 1.0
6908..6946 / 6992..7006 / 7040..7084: -0.5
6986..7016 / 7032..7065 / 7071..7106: 2.2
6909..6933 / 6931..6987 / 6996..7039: -2.2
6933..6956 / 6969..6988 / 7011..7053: -1.9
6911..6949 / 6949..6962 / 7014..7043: -1.2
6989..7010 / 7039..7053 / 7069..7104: 2.1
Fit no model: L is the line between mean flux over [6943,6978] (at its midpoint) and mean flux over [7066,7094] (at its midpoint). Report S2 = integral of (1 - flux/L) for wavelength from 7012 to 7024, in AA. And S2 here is 1.0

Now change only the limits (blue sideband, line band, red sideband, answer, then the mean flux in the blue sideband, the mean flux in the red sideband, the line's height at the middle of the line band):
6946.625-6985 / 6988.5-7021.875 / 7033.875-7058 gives -0.9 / 1.87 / 1.52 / 1.7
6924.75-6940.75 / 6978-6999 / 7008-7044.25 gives -1.8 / 1.74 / 1.66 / 1.69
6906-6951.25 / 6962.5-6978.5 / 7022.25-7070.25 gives -0.8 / 1.8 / 1.67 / 1.76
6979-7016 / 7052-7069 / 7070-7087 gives -0.1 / 1.79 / 1.79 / 1.79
